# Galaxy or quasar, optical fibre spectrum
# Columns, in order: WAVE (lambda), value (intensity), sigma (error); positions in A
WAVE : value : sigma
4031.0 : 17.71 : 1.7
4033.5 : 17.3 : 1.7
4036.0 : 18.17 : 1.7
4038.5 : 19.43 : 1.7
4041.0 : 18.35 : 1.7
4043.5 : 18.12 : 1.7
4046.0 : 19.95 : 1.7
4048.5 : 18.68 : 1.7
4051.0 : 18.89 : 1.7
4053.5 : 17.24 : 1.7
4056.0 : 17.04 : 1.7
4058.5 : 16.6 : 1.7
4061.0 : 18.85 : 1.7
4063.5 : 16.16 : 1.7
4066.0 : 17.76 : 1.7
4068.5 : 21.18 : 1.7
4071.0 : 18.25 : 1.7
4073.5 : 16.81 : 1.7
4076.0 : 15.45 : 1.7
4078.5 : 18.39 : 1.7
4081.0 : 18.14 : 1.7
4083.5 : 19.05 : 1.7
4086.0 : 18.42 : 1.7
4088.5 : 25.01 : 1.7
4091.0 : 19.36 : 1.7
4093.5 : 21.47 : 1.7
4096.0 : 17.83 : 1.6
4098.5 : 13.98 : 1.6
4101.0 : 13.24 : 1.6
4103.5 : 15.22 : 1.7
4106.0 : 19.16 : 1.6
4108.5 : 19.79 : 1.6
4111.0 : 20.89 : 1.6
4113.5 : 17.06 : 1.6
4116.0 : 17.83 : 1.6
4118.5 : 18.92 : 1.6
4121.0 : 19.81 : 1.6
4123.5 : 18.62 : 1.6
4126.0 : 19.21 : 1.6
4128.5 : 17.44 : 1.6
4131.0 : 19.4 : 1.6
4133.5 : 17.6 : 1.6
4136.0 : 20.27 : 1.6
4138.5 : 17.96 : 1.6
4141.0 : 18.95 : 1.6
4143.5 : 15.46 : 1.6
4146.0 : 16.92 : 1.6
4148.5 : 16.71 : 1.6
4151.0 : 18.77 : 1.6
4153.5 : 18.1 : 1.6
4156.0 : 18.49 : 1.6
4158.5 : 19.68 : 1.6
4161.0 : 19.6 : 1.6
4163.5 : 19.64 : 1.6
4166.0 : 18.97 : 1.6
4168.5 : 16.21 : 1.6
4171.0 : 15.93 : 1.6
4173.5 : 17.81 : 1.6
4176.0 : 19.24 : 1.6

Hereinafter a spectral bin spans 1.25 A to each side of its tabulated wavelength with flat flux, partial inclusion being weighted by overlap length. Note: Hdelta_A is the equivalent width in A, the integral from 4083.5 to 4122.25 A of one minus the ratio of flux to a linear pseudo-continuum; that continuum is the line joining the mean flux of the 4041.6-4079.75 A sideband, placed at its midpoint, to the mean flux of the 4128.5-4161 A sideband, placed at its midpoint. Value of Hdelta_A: -0.98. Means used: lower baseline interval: 18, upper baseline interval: 18.2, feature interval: 18.5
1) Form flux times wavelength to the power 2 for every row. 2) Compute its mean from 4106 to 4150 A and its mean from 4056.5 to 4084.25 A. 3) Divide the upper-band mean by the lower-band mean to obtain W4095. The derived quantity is 1.1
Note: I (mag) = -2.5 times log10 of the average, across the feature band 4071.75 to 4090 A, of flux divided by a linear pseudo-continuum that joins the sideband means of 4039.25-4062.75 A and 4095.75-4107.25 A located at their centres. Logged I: -0.126 mag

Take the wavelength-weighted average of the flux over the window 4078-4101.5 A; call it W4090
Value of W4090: 18.7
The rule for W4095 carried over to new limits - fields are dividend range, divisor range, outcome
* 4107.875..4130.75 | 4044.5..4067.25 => 1.09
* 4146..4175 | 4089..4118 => 1.03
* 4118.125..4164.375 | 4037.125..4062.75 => 1.06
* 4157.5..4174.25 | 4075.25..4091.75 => 0.99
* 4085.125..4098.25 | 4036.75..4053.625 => 1.09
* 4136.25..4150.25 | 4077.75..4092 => 0.91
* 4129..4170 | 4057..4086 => 1.06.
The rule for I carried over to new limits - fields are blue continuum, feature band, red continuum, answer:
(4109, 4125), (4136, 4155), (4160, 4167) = 0.086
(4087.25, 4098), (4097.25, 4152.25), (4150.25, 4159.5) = 0.097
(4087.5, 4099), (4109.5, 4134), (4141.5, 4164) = 0.015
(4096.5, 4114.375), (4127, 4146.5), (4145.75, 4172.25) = -0.022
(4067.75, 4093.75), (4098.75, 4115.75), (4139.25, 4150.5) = 0.056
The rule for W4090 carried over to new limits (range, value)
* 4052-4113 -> 18.1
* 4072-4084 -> 17.5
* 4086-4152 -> 18.3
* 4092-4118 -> 17.7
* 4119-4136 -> 18.8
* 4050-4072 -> 18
